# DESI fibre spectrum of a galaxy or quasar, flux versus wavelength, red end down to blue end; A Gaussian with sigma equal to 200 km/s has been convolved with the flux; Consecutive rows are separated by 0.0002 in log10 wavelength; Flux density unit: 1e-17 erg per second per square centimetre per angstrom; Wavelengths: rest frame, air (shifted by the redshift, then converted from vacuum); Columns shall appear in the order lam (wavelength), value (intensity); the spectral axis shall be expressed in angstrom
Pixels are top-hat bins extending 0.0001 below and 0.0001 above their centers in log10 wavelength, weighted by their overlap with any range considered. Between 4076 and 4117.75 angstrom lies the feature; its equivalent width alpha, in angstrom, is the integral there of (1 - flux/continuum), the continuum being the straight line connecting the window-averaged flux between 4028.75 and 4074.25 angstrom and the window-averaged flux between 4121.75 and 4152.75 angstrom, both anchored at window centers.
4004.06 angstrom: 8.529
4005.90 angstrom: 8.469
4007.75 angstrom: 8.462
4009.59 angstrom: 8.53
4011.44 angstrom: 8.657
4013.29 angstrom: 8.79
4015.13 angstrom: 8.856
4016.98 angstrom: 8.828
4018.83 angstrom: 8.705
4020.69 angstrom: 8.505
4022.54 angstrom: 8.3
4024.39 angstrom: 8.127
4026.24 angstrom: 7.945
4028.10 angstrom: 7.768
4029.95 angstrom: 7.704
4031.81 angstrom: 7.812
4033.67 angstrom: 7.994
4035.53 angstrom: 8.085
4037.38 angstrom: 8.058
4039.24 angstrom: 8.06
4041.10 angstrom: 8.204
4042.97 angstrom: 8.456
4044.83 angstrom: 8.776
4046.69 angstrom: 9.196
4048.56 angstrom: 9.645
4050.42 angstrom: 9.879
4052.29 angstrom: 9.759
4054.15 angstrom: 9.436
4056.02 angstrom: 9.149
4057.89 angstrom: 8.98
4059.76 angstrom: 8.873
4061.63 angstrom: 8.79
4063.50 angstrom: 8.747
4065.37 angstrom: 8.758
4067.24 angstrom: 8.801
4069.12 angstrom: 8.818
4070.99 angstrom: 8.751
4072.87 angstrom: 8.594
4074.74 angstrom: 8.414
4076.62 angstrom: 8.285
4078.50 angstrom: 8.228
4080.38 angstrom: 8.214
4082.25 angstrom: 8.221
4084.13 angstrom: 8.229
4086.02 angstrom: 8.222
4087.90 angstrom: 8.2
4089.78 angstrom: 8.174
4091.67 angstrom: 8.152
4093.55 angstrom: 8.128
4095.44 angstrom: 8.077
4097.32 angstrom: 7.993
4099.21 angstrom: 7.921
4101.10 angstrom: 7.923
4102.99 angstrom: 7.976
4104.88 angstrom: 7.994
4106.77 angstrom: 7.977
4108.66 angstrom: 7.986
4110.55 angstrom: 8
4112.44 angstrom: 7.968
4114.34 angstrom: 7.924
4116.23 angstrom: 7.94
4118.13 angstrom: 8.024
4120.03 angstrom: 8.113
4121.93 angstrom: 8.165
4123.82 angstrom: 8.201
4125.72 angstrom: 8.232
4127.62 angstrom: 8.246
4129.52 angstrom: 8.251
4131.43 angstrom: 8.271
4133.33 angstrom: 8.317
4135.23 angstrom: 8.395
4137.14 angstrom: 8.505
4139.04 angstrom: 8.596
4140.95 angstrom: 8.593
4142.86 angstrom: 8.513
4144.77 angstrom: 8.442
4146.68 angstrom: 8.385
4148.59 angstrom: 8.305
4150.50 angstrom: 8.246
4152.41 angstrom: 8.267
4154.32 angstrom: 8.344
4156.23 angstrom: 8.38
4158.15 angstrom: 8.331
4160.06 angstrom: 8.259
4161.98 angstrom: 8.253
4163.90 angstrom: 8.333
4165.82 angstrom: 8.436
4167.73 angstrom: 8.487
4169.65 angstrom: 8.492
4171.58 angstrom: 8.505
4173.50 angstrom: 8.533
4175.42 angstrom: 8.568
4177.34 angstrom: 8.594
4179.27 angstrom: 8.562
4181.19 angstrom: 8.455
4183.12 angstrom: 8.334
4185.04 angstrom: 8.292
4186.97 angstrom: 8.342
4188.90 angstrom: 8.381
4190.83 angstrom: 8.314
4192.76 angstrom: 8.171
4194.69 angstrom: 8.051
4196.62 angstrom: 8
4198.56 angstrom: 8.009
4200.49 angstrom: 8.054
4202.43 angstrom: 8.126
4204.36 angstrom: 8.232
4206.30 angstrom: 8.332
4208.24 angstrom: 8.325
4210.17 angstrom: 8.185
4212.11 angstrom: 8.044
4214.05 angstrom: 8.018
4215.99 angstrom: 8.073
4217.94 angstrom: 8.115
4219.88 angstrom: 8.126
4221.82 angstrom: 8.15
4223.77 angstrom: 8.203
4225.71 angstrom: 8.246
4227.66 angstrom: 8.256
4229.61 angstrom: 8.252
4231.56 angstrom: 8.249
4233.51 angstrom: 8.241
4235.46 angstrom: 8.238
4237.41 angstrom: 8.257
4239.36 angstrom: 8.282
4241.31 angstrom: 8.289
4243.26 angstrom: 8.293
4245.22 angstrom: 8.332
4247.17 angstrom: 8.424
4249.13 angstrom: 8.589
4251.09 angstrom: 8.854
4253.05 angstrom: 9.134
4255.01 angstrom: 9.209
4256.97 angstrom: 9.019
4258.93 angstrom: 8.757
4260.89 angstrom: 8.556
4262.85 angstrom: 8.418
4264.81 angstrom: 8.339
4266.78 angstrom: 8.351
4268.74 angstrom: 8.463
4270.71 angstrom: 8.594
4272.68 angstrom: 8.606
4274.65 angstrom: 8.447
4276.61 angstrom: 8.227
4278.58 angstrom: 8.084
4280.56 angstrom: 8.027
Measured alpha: 2.2 angstrom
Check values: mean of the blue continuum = 8.71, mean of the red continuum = 8.36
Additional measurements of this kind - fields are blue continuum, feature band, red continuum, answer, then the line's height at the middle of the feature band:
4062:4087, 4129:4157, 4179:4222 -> -0.2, 8.33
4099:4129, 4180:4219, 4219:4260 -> 0.6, 8.32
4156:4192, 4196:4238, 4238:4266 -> 1.7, 8.52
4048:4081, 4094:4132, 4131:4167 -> 2.4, 8.6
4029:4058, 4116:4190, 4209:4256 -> 1.1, 8.49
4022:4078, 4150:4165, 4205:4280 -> 0.3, 8.48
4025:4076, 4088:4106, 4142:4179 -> 1.0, 8.54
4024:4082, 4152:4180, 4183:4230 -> -0.5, 8.29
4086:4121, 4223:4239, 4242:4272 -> 0.5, 8.52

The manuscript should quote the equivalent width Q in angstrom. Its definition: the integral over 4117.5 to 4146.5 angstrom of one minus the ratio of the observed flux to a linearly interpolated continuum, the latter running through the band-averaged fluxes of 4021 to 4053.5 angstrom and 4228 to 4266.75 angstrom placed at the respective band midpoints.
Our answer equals 0.5 angstrom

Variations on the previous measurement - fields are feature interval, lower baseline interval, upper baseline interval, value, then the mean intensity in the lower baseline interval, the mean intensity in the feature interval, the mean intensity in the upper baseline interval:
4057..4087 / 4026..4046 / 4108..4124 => -1.8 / 8.1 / 8.56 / 8.03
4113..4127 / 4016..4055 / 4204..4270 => 0.6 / 8.53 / 8.09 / 8.38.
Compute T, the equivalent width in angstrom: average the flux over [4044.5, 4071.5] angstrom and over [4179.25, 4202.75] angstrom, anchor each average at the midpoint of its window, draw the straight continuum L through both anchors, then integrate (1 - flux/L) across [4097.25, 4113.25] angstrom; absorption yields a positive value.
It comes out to 1.5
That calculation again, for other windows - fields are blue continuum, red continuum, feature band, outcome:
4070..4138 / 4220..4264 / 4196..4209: 0.35 angstrom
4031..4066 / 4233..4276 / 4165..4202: 1.18 angstrom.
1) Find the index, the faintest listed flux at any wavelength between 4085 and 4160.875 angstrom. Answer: 7.921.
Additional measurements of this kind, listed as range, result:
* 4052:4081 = 8.214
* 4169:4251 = 8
